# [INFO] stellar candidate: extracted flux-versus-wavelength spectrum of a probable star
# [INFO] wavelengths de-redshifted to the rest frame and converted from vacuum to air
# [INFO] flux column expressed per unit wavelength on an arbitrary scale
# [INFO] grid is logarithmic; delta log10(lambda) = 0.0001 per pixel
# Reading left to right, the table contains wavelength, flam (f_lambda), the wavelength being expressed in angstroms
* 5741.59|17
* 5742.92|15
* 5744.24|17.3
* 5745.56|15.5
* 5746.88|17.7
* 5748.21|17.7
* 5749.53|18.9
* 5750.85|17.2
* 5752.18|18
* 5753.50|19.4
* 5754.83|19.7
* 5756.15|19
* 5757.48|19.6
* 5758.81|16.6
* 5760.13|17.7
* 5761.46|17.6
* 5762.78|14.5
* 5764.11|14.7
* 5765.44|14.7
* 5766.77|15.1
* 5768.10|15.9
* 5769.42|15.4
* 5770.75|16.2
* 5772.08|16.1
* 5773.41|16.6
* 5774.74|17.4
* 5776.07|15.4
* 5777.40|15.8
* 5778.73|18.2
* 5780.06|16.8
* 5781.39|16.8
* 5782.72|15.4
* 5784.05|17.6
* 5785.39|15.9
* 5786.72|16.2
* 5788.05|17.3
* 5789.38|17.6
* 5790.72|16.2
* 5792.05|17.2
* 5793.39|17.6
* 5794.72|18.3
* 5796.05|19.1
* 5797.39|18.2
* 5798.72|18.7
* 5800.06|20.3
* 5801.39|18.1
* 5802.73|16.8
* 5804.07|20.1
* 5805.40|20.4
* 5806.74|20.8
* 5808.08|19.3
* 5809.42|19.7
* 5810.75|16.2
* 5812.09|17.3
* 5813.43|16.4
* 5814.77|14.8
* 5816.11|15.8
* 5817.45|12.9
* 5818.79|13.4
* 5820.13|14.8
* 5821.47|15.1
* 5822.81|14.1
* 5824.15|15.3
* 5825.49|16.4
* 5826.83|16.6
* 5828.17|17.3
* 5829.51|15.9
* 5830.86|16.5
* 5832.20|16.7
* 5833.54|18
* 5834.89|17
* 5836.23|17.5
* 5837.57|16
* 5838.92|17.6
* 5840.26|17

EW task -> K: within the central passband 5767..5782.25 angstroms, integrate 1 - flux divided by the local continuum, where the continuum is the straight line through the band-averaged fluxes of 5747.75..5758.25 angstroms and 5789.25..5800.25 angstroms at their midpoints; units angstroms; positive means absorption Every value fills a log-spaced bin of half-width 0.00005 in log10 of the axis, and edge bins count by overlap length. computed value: 1.7 angstroms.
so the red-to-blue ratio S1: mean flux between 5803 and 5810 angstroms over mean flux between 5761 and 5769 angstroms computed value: 1.3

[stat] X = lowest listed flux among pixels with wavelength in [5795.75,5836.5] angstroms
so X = 12.9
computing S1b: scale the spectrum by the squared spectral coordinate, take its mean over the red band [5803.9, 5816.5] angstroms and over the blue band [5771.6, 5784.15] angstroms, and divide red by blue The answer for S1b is 1.10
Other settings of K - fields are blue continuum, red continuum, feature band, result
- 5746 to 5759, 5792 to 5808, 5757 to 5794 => 4.2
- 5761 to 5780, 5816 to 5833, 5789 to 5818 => -4.0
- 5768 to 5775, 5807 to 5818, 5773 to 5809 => -2.7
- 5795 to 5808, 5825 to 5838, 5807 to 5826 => 2.2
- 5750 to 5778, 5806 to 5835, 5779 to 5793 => -0.1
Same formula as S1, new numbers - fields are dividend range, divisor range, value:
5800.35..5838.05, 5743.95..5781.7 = 0.99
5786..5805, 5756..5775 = 1.10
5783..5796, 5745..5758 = 0.94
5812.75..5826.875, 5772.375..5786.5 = 0.90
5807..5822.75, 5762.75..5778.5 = 1.02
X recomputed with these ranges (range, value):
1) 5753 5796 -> 14.5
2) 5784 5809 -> 15.9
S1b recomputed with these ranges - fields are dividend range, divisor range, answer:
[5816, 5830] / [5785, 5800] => 0.87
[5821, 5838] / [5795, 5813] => 0.88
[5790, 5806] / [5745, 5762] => 1.03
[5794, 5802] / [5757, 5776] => 1.17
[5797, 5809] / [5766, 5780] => 1.20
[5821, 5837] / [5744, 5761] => 0.93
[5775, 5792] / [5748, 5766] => 0.96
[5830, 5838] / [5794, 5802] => 0.91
